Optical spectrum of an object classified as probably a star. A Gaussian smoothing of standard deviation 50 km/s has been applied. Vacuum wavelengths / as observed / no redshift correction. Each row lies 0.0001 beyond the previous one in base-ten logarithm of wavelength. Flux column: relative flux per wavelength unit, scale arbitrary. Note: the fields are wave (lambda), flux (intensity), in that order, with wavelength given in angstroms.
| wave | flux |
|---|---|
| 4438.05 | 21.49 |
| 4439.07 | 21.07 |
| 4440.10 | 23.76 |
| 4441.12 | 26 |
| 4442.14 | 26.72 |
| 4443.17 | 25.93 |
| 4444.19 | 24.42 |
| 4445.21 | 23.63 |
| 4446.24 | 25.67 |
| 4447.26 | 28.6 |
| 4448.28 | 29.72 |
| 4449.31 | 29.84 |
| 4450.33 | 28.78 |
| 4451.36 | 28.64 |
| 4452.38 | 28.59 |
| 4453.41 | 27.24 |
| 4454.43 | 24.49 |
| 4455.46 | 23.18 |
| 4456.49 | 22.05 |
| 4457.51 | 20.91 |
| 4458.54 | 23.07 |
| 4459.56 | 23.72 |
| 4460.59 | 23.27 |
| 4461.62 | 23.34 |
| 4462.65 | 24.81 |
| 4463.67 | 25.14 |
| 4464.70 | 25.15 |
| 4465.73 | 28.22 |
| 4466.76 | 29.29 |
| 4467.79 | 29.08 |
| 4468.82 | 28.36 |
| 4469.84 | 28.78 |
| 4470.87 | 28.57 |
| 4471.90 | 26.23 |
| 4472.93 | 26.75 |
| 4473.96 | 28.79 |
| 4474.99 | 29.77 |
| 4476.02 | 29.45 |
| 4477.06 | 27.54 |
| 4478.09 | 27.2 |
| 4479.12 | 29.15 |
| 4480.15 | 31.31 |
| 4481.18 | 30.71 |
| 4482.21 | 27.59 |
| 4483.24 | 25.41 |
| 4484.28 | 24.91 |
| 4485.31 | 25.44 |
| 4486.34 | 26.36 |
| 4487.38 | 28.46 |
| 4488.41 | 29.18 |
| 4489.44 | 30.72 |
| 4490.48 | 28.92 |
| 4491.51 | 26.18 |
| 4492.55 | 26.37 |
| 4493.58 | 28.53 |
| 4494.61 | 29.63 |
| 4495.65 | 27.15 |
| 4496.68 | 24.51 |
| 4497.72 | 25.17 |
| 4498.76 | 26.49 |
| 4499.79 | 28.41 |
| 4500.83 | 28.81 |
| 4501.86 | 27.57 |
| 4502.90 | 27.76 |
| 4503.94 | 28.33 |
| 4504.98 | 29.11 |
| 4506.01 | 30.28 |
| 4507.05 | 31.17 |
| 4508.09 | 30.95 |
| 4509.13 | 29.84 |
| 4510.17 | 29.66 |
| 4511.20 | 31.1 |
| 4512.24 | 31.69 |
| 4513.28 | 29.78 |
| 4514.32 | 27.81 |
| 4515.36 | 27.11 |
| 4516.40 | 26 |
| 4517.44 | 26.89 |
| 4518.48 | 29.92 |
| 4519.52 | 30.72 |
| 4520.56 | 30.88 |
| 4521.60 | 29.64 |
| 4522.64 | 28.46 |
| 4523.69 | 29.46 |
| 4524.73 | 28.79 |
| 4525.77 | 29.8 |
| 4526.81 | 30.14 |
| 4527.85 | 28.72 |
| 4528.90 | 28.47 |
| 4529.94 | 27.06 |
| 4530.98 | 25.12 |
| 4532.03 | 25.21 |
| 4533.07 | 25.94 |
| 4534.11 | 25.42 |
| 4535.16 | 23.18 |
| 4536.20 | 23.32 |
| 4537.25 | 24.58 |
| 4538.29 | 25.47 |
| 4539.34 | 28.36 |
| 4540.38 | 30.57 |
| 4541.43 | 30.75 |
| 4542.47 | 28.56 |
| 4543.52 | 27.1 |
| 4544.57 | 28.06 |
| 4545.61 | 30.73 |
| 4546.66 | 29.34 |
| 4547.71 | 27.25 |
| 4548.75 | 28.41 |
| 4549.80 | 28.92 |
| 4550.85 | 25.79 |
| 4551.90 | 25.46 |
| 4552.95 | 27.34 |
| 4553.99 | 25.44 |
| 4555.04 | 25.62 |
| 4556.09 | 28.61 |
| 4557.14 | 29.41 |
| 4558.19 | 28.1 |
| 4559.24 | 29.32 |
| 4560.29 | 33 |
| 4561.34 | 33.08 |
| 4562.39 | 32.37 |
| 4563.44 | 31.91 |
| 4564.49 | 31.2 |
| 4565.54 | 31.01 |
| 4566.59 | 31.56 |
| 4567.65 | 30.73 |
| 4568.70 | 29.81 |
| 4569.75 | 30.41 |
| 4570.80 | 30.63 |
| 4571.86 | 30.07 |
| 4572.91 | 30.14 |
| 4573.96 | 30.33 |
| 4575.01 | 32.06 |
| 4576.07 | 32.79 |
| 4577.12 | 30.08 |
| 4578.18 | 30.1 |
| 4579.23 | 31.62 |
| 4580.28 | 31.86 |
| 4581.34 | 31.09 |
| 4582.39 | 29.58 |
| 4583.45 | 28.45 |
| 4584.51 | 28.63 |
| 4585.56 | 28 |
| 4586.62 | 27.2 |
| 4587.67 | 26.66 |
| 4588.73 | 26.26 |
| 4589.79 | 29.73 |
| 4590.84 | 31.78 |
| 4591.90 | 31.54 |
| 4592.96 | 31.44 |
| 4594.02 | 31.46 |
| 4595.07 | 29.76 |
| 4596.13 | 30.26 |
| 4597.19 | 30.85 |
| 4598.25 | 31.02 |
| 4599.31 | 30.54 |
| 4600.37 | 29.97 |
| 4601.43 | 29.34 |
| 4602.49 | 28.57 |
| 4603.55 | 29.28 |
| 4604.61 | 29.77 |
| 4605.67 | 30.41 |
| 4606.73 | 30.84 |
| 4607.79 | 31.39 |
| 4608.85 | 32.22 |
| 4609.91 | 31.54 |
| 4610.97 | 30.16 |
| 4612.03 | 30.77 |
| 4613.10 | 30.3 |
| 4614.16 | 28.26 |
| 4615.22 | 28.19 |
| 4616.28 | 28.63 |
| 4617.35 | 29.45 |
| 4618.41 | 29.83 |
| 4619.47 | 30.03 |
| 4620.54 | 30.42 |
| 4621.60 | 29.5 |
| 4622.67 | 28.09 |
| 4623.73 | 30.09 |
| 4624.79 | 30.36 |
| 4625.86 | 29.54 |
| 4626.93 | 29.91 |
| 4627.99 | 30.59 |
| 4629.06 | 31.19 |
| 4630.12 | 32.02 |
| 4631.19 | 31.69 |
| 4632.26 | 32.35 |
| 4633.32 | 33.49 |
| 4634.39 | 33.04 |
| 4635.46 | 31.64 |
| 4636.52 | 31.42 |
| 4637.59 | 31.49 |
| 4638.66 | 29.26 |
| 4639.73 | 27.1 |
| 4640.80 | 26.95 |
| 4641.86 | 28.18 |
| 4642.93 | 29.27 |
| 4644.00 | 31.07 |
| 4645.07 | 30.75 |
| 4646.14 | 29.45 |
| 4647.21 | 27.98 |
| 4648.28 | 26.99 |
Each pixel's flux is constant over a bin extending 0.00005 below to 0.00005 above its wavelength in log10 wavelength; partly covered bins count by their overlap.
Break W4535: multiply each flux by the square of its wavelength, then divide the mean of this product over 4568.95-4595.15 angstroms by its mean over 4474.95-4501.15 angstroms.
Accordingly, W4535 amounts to 1.13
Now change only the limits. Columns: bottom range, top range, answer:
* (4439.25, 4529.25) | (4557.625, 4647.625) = 1.15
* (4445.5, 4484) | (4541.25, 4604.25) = 1.15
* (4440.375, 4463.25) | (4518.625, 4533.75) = 1.15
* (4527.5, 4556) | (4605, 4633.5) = 1.16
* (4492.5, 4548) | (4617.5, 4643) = 1.13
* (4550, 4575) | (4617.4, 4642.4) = 1.05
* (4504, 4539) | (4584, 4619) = 1.09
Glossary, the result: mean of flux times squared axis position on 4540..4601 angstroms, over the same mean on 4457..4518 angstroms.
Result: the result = 1.1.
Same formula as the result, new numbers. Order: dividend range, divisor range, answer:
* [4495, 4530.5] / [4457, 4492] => 1.08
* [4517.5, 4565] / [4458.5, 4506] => 1.06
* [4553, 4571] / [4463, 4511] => 1.11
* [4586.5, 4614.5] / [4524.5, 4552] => 1.13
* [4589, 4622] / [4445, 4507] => 1.17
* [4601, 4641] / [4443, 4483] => 1.21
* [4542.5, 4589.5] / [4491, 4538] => 1.08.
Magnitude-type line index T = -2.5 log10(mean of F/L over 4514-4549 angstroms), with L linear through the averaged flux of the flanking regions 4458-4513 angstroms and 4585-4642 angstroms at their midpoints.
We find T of 0.03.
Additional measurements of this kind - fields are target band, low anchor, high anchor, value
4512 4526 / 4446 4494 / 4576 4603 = -0.03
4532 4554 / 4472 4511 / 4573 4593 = 0.08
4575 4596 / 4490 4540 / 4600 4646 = -0.02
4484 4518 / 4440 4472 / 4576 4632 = -0.03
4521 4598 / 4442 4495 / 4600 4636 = 0.00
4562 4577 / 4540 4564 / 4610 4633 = -0.07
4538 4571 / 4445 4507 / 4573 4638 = 0.00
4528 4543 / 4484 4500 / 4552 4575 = 0.09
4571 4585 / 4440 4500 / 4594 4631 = -0.04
